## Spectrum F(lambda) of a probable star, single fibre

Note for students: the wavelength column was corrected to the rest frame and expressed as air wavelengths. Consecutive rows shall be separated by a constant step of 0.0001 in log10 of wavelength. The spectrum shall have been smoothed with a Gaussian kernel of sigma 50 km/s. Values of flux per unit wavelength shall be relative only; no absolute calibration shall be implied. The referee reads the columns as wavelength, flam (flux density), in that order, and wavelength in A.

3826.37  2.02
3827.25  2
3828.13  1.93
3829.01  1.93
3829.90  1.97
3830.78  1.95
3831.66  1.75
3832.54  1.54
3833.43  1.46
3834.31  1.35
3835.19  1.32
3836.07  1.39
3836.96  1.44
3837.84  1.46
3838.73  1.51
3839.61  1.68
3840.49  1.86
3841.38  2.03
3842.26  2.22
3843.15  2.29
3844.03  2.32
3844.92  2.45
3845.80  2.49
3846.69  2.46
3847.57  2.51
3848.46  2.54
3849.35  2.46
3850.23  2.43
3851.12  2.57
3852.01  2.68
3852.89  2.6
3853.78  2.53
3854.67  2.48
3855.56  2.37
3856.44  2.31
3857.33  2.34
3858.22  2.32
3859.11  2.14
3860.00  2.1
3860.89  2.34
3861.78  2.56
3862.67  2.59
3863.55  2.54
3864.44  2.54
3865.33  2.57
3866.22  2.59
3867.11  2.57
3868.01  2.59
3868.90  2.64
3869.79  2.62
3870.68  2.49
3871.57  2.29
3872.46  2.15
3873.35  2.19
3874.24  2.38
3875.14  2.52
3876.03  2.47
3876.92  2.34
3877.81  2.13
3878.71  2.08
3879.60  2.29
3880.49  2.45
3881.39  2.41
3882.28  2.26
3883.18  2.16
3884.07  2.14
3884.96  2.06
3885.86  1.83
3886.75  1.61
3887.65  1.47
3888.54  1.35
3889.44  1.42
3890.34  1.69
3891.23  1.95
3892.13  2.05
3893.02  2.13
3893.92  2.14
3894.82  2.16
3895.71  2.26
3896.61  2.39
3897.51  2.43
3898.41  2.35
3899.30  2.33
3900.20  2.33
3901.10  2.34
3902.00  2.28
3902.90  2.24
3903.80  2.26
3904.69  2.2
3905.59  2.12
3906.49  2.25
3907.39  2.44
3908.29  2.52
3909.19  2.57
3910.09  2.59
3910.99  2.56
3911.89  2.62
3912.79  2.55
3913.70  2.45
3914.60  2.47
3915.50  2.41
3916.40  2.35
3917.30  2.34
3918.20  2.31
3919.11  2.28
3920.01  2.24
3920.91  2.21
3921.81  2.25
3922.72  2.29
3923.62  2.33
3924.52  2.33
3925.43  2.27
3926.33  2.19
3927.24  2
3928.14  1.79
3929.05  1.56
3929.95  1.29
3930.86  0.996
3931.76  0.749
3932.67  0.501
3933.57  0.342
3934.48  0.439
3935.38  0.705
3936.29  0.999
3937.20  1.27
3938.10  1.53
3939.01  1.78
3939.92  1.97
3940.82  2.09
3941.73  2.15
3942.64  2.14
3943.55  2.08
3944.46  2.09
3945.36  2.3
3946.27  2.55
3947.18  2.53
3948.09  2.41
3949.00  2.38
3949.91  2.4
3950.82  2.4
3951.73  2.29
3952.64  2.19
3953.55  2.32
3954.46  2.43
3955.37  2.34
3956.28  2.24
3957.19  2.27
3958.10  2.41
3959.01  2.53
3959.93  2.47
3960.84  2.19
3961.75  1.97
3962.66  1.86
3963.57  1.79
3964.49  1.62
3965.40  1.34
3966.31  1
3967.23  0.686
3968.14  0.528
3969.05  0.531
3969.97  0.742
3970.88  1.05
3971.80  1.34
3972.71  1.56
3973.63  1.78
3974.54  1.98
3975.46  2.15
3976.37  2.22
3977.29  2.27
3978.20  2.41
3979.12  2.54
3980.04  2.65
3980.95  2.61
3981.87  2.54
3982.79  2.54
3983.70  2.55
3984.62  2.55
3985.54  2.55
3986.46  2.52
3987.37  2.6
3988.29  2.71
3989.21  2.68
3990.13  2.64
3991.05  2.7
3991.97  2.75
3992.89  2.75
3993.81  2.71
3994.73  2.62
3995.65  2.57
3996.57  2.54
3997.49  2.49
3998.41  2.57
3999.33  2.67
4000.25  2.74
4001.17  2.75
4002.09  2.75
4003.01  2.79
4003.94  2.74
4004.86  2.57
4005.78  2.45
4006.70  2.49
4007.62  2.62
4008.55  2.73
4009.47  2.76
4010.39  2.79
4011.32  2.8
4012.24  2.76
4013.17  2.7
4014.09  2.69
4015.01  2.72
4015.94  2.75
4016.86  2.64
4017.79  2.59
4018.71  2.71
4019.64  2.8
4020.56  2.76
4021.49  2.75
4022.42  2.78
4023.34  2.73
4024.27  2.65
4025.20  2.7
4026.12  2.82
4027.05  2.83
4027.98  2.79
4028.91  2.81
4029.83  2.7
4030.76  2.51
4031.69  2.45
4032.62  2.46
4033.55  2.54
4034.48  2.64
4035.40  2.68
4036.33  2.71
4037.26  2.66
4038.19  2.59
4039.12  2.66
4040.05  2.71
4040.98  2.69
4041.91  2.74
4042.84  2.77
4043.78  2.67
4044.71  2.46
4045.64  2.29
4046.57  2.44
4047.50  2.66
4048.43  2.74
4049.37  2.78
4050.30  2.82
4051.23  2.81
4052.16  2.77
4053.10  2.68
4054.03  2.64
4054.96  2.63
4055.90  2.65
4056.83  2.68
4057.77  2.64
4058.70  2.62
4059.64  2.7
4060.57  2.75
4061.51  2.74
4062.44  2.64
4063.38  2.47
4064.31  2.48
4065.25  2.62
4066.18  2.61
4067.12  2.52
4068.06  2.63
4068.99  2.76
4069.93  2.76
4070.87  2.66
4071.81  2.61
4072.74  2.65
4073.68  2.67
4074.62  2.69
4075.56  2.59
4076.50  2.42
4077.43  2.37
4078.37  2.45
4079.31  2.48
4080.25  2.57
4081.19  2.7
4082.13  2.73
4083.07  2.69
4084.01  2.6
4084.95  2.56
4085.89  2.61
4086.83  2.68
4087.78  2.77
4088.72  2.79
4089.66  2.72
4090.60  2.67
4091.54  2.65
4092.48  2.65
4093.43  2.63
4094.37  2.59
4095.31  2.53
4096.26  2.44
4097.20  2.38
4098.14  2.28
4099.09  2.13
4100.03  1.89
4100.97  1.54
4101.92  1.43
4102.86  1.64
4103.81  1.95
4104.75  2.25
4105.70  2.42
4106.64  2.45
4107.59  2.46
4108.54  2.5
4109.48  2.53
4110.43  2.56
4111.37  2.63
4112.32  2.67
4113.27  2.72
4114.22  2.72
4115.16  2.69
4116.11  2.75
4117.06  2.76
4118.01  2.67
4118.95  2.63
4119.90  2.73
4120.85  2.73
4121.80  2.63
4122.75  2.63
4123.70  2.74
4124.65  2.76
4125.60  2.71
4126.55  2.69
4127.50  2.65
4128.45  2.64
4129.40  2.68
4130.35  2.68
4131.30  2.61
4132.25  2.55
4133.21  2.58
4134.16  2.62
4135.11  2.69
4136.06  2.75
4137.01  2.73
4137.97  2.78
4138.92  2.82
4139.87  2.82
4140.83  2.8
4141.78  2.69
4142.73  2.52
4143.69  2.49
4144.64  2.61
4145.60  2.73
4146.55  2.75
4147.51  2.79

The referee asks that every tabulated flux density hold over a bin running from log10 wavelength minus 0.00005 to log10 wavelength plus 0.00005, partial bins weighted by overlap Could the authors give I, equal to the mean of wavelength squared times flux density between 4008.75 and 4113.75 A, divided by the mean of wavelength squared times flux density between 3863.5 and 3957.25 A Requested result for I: 1.32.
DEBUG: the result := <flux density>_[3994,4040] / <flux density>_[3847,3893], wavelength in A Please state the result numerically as 1.2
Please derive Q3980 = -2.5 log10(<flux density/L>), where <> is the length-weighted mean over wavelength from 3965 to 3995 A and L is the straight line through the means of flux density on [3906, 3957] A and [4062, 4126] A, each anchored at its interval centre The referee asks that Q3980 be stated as 0.06 mag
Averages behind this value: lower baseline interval 2.04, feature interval 2.08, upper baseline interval 2.53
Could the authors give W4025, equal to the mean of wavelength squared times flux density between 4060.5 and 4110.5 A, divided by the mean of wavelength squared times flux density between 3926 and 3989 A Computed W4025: 1.4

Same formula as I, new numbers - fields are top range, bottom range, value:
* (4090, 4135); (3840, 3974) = 1.33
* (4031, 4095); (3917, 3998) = 1.37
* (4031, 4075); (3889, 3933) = 1.33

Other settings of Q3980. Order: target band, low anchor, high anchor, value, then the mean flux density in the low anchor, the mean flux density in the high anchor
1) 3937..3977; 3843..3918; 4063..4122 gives 0.24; 2.32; 2.52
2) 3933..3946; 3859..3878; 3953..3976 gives 0.21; 2.43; 1.73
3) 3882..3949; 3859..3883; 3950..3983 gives 0.09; 2.4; 1.94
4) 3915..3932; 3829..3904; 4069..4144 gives 0.12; 2.18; 2.56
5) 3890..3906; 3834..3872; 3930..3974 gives -0.10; 2.27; 1.71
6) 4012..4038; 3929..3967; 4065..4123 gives -0.22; 1.83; 2.52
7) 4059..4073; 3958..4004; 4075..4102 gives -0.09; 2.2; 2.48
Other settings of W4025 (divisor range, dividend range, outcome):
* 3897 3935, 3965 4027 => 1.20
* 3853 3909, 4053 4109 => 1.23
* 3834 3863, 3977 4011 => 1.29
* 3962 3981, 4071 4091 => 1.69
